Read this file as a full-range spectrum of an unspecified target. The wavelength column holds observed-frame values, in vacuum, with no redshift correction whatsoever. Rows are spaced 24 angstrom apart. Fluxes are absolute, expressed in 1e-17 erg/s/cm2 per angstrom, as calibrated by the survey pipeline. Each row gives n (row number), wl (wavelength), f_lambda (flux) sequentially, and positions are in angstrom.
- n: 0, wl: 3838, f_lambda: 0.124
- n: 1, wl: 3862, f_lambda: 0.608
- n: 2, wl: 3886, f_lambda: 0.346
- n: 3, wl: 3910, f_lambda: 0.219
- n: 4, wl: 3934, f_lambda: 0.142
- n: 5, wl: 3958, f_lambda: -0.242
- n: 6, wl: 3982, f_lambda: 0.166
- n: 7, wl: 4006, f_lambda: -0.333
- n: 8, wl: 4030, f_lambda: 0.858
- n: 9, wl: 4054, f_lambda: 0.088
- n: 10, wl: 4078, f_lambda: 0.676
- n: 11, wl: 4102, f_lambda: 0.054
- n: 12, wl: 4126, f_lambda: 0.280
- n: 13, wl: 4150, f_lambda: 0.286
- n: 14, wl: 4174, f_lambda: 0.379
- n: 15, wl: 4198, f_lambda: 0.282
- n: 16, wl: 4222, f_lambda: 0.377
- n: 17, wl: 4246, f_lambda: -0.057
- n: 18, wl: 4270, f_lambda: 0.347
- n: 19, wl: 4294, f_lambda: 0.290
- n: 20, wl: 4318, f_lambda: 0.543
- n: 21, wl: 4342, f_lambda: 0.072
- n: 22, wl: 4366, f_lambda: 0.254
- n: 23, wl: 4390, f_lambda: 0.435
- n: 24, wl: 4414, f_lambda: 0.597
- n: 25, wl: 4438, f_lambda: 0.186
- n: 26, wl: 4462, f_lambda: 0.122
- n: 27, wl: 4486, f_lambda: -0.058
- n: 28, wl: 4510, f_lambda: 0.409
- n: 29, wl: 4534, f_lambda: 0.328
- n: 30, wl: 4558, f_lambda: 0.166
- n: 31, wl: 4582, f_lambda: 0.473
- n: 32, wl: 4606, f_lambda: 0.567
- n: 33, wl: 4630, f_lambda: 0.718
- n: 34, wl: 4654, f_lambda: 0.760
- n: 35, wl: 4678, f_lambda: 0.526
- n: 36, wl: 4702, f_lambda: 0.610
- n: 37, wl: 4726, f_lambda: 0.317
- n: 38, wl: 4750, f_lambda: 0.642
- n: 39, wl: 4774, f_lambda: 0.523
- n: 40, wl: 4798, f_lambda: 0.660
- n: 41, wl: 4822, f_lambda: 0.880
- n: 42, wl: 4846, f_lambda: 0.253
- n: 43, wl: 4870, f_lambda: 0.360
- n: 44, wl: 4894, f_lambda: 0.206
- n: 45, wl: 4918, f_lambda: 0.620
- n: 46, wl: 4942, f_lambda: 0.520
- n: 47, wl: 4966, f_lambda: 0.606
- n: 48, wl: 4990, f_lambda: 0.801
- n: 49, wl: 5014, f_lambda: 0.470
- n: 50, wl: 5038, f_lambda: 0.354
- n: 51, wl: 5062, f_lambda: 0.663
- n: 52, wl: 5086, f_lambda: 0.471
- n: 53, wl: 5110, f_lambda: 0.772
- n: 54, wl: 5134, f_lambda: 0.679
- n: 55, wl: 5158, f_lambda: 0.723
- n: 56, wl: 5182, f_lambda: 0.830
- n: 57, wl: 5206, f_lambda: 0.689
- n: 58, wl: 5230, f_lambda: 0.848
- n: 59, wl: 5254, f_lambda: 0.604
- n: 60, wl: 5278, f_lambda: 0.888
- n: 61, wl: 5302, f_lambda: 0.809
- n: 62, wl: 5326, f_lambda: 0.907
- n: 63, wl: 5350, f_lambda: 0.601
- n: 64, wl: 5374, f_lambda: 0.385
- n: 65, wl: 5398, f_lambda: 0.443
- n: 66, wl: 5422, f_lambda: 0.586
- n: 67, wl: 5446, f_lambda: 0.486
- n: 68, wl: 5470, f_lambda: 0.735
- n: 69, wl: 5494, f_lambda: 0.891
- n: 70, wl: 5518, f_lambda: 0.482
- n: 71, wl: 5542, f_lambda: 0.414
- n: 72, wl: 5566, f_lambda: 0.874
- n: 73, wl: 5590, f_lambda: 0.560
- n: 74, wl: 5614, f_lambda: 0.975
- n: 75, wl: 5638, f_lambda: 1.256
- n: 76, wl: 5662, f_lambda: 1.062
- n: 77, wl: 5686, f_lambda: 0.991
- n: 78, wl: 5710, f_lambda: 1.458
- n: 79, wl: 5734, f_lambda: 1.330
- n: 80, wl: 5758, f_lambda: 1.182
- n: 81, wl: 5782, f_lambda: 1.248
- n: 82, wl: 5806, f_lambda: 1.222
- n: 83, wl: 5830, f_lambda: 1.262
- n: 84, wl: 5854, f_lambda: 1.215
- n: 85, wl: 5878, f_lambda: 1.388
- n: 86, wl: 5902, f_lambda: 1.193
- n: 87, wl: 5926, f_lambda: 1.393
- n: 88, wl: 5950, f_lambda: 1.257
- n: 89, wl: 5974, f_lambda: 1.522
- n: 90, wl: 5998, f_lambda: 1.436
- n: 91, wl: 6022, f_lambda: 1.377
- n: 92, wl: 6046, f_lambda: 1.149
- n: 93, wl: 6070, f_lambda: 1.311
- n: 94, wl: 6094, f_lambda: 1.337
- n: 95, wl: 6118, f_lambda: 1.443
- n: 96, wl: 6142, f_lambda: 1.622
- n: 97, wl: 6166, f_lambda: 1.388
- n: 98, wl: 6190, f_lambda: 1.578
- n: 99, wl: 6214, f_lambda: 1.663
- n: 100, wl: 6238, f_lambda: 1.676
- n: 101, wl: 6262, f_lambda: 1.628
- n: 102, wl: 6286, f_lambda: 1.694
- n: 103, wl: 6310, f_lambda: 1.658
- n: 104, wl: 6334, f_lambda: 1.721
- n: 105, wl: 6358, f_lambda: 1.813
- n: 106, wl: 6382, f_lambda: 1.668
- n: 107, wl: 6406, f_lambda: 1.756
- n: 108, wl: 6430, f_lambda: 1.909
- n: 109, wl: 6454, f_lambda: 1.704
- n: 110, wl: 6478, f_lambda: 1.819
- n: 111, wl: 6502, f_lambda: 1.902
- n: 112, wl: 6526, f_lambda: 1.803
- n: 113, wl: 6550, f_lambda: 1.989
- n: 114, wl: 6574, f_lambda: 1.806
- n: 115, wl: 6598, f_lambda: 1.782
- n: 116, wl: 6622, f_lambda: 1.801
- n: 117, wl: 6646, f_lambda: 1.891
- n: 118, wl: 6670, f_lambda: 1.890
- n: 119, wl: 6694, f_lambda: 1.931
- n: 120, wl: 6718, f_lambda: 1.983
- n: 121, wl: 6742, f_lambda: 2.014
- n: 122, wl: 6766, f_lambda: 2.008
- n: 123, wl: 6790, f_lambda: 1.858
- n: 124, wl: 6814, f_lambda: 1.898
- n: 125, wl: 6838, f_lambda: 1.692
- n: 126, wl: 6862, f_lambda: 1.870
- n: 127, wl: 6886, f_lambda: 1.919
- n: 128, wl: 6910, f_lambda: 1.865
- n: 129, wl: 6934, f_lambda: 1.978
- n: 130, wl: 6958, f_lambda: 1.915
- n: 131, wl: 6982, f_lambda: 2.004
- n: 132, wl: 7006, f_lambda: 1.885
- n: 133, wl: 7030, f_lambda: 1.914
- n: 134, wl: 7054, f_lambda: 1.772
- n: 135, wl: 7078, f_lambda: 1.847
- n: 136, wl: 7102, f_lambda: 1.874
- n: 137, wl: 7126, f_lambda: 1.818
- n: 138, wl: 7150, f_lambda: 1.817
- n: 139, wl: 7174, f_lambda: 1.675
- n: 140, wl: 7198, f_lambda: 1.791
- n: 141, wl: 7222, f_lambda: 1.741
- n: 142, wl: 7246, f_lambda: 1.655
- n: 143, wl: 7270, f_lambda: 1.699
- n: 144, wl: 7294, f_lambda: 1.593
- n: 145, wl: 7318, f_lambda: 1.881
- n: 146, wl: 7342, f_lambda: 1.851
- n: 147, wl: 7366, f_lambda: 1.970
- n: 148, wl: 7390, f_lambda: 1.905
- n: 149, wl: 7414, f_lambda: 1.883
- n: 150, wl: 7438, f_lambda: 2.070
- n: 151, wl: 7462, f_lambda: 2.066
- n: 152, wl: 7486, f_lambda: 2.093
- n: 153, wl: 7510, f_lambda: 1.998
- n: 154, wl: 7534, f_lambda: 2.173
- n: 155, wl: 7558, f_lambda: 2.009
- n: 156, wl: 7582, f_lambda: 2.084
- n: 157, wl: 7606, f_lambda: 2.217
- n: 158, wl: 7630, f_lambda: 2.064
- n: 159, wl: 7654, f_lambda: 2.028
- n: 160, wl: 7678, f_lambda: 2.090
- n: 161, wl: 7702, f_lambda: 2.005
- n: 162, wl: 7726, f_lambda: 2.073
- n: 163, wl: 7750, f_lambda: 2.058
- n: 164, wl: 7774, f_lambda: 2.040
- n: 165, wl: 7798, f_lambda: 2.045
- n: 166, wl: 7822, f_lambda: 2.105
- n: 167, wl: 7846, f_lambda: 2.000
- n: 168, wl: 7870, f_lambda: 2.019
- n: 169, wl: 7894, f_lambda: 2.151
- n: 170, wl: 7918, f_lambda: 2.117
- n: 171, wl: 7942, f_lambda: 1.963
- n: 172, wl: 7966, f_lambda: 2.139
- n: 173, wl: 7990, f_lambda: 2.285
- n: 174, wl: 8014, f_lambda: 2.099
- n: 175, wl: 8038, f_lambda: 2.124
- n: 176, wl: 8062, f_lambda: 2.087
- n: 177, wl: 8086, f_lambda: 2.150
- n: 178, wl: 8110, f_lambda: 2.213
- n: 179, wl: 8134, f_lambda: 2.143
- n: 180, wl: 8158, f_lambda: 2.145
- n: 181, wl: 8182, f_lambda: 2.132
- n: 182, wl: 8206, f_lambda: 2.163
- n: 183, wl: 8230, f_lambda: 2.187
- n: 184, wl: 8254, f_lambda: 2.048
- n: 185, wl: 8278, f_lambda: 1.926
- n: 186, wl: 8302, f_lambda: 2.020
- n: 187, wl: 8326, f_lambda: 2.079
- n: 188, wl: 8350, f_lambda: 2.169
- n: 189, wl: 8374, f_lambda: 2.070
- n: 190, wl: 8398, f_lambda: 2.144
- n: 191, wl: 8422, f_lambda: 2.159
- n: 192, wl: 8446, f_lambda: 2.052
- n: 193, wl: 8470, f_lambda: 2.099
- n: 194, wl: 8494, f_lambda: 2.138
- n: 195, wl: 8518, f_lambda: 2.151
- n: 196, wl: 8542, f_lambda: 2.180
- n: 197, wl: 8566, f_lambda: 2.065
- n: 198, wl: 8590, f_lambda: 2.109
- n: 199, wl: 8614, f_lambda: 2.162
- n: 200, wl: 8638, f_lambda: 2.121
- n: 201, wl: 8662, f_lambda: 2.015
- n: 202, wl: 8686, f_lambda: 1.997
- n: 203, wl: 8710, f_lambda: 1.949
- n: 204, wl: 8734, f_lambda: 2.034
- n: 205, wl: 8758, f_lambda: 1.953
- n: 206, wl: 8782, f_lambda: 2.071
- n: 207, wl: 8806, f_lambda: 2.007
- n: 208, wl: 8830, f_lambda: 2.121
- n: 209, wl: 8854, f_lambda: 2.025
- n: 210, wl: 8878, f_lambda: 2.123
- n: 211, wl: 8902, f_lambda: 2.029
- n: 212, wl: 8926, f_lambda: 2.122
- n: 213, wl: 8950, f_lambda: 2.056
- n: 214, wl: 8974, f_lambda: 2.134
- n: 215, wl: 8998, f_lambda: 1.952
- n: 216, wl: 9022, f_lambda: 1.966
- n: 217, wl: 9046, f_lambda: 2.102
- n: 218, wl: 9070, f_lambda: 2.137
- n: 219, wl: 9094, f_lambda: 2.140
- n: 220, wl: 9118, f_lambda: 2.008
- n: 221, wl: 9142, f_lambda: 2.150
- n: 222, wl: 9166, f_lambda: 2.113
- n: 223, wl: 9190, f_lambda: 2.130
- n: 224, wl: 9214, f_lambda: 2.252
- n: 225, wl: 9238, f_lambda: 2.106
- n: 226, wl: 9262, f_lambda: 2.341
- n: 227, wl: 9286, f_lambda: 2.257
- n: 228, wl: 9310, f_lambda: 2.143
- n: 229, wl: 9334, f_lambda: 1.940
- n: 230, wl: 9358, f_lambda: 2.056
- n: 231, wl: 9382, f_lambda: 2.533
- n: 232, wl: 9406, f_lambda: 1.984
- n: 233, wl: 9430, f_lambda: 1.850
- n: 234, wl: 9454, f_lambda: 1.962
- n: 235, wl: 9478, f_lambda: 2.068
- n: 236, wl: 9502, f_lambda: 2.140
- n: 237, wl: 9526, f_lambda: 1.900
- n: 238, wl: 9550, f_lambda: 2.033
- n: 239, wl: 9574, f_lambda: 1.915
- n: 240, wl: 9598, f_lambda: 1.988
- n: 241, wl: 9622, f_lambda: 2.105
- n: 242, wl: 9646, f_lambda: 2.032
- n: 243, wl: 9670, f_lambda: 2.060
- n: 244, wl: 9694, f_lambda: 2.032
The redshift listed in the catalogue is 0.41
